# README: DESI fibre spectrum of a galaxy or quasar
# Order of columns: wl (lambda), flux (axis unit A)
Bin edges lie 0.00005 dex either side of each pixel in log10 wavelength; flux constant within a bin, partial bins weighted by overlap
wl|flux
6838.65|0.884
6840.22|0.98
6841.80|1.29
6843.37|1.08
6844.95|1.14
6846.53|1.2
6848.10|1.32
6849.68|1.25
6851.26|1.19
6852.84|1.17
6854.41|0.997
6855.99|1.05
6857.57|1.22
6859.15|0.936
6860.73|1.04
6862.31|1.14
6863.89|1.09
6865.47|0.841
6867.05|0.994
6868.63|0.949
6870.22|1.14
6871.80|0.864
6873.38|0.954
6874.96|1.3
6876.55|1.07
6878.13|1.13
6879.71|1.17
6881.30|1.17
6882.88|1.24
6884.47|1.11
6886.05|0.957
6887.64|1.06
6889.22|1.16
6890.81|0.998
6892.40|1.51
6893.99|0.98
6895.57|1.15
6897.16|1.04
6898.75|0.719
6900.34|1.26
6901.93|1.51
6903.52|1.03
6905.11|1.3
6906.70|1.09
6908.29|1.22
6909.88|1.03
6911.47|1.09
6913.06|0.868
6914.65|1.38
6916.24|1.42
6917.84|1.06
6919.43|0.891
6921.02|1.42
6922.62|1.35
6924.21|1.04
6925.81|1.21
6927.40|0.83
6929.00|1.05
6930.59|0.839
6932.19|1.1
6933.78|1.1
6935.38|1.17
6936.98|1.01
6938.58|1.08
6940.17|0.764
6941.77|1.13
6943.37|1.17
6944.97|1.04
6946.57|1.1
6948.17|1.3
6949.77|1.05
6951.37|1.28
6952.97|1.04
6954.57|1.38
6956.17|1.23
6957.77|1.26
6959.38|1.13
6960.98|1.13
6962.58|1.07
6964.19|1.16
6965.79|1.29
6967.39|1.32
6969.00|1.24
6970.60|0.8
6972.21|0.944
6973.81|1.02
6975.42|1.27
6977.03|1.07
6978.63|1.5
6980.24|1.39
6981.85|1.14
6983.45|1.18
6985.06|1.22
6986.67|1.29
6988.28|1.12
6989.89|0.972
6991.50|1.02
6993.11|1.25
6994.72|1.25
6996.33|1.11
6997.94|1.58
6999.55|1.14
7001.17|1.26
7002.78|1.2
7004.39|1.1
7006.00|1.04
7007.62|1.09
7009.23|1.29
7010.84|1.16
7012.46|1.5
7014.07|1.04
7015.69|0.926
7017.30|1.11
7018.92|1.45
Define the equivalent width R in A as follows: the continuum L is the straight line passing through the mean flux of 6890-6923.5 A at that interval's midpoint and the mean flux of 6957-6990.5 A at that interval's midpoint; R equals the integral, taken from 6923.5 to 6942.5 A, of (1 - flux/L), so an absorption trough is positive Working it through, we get 2.2 A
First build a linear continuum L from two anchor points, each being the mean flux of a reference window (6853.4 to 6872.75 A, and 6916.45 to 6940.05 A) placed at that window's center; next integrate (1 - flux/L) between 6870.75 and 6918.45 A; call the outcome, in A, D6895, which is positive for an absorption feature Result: -3.5 A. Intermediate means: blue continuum 1.02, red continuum 1.08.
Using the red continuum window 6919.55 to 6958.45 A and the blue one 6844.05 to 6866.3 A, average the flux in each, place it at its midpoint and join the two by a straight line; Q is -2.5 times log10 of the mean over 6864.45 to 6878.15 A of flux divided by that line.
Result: 0.09 mag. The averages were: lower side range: 1.11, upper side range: 1.12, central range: 1.02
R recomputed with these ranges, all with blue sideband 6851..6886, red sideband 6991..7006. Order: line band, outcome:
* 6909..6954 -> 1.5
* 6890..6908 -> -0.6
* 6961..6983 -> 0.2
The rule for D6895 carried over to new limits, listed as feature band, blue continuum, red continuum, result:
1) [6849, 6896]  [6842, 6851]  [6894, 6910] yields 3.0 A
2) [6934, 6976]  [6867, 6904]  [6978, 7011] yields 1.4 A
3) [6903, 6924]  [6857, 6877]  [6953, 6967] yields -0.8 A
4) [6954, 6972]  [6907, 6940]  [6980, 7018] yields -0.5 A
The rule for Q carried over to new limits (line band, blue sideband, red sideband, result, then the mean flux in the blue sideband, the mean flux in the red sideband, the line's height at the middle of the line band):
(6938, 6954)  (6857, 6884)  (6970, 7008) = 0.032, 1.07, 1.17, 1.13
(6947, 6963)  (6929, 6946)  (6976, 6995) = -0.085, 1.04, 1.2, 1.1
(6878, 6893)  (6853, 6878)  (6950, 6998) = -0.075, 1.04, 1.18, 1.07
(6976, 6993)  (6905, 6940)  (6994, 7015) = -0.008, 1.11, 1.21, 1.19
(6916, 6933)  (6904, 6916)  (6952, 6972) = 0.053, 1.15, 1.16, 1.15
